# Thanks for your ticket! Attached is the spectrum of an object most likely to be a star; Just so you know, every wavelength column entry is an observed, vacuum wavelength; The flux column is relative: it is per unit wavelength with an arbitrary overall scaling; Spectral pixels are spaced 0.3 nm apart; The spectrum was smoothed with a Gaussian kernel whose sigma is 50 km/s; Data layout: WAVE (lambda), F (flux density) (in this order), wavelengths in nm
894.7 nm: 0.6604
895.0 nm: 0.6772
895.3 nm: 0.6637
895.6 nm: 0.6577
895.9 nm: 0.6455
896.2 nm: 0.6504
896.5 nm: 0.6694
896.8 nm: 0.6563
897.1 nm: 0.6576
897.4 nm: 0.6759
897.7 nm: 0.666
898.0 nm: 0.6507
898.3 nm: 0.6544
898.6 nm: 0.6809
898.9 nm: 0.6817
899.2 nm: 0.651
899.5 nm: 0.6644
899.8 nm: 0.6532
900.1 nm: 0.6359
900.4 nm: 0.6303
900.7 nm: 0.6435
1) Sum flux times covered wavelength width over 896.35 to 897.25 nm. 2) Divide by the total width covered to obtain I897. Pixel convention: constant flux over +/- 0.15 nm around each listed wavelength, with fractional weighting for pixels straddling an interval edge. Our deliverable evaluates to 0.661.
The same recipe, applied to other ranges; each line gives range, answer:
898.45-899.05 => 0.681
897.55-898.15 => 0.658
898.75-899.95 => 0.663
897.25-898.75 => 0.666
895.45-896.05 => 0.652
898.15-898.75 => 0.668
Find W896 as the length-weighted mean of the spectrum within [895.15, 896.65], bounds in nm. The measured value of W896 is 0.657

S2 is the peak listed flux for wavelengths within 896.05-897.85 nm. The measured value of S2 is 0.6759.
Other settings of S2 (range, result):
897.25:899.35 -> 0.6817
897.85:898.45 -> 0.6544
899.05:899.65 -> 0.6644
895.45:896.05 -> 0.6577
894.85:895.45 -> 0.6772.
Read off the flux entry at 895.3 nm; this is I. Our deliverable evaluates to 0.6637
